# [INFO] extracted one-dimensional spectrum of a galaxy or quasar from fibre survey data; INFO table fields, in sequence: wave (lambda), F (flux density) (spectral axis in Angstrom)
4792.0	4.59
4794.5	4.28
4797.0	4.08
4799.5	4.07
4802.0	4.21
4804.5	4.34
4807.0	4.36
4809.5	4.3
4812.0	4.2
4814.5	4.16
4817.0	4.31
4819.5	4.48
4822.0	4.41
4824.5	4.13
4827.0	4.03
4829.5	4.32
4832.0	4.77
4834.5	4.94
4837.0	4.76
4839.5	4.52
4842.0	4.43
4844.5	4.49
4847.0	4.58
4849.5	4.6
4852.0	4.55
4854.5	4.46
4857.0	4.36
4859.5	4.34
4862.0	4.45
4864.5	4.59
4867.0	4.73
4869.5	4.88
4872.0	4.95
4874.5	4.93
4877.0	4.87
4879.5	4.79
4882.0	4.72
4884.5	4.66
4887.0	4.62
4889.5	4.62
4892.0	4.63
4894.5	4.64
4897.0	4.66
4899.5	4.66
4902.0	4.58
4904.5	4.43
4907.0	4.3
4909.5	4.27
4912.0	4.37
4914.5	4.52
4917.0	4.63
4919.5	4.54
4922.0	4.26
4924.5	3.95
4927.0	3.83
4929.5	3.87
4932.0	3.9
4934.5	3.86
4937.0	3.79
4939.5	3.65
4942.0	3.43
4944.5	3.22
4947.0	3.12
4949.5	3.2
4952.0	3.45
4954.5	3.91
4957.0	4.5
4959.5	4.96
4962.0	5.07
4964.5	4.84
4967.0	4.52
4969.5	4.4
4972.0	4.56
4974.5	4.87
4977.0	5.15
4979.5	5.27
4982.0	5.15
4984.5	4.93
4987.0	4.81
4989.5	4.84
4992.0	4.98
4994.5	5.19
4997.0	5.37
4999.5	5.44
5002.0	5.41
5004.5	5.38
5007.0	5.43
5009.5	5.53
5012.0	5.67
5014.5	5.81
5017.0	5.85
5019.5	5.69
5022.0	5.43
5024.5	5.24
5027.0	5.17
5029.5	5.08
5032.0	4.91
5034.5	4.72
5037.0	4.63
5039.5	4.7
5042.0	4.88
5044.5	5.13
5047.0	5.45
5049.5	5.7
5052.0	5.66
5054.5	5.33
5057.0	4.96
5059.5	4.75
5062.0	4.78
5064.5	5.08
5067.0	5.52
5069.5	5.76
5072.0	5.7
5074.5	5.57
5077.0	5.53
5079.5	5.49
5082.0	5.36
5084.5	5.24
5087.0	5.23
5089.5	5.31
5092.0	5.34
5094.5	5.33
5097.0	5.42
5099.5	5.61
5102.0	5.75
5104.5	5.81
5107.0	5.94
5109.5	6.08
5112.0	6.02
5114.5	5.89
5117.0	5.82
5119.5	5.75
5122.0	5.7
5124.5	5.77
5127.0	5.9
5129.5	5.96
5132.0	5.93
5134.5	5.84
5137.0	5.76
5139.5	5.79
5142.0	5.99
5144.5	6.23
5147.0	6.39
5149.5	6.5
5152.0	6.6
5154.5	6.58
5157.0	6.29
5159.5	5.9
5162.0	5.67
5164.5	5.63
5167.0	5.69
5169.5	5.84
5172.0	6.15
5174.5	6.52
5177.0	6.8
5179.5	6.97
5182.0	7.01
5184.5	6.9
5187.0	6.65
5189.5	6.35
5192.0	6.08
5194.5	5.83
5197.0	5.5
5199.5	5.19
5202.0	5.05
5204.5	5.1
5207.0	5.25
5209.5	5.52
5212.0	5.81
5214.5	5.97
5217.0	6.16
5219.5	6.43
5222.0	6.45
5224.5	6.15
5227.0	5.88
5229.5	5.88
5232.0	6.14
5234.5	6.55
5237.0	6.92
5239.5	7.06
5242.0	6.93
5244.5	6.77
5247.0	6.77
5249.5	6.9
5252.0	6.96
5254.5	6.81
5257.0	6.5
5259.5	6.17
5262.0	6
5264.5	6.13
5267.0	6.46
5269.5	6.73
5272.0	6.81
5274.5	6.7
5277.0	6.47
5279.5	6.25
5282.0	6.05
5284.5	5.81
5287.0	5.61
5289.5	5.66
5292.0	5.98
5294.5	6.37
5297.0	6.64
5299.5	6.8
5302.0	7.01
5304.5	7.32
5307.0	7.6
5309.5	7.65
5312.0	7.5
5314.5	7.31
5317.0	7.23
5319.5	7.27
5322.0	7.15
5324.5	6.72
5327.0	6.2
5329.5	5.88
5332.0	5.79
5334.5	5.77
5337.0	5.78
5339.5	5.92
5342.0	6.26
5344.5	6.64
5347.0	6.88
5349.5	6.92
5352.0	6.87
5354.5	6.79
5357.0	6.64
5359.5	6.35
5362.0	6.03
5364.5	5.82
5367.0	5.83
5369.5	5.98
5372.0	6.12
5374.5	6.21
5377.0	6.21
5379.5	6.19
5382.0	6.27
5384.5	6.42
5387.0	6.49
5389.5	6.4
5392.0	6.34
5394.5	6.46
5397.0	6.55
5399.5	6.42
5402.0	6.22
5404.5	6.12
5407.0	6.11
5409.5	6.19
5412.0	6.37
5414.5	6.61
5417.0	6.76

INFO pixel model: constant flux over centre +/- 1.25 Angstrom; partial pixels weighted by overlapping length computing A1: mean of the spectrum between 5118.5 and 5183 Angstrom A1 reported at 6.12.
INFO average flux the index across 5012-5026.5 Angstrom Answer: 5.59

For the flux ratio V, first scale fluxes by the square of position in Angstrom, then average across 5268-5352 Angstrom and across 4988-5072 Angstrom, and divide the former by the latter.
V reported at 1.4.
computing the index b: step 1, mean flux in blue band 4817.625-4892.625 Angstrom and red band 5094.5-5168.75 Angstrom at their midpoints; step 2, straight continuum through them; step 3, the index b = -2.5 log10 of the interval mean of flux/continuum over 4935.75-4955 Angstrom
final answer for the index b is 0.41 mag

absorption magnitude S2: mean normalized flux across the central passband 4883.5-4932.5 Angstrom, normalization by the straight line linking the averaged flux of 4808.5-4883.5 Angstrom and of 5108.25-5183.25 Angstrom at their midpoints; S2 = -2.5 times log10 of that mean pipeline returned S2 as 0.11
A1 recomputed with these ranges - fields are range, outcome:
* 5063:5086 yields 5.46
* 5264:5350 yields 6.55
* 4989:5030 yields 5.4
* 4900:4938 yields 4.22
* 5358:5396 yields 6.21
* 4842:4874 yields 4.58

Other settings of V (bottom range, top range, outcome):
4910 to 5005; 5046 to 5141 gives 1.32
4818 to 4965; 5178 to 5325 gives 1.70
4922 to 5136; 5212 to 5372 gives 1.41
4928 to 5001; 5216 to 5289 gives 1.62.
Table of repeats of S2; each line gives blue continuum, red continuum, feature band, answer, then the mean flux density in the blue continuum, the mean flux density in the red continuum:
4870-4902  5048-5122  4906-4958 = 0.241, 4.73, 5.51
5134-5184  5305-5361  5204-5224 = 0.088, 6.22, 6.69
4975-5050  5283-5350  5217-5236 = -0.008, 5.22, 6.57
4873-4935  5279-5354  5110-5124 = -0.057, 4.45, 6.57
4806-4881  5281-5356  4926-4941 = 0.276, 4.52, 6.58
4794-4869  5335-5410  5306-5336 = -0.117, 4.41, 6.31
